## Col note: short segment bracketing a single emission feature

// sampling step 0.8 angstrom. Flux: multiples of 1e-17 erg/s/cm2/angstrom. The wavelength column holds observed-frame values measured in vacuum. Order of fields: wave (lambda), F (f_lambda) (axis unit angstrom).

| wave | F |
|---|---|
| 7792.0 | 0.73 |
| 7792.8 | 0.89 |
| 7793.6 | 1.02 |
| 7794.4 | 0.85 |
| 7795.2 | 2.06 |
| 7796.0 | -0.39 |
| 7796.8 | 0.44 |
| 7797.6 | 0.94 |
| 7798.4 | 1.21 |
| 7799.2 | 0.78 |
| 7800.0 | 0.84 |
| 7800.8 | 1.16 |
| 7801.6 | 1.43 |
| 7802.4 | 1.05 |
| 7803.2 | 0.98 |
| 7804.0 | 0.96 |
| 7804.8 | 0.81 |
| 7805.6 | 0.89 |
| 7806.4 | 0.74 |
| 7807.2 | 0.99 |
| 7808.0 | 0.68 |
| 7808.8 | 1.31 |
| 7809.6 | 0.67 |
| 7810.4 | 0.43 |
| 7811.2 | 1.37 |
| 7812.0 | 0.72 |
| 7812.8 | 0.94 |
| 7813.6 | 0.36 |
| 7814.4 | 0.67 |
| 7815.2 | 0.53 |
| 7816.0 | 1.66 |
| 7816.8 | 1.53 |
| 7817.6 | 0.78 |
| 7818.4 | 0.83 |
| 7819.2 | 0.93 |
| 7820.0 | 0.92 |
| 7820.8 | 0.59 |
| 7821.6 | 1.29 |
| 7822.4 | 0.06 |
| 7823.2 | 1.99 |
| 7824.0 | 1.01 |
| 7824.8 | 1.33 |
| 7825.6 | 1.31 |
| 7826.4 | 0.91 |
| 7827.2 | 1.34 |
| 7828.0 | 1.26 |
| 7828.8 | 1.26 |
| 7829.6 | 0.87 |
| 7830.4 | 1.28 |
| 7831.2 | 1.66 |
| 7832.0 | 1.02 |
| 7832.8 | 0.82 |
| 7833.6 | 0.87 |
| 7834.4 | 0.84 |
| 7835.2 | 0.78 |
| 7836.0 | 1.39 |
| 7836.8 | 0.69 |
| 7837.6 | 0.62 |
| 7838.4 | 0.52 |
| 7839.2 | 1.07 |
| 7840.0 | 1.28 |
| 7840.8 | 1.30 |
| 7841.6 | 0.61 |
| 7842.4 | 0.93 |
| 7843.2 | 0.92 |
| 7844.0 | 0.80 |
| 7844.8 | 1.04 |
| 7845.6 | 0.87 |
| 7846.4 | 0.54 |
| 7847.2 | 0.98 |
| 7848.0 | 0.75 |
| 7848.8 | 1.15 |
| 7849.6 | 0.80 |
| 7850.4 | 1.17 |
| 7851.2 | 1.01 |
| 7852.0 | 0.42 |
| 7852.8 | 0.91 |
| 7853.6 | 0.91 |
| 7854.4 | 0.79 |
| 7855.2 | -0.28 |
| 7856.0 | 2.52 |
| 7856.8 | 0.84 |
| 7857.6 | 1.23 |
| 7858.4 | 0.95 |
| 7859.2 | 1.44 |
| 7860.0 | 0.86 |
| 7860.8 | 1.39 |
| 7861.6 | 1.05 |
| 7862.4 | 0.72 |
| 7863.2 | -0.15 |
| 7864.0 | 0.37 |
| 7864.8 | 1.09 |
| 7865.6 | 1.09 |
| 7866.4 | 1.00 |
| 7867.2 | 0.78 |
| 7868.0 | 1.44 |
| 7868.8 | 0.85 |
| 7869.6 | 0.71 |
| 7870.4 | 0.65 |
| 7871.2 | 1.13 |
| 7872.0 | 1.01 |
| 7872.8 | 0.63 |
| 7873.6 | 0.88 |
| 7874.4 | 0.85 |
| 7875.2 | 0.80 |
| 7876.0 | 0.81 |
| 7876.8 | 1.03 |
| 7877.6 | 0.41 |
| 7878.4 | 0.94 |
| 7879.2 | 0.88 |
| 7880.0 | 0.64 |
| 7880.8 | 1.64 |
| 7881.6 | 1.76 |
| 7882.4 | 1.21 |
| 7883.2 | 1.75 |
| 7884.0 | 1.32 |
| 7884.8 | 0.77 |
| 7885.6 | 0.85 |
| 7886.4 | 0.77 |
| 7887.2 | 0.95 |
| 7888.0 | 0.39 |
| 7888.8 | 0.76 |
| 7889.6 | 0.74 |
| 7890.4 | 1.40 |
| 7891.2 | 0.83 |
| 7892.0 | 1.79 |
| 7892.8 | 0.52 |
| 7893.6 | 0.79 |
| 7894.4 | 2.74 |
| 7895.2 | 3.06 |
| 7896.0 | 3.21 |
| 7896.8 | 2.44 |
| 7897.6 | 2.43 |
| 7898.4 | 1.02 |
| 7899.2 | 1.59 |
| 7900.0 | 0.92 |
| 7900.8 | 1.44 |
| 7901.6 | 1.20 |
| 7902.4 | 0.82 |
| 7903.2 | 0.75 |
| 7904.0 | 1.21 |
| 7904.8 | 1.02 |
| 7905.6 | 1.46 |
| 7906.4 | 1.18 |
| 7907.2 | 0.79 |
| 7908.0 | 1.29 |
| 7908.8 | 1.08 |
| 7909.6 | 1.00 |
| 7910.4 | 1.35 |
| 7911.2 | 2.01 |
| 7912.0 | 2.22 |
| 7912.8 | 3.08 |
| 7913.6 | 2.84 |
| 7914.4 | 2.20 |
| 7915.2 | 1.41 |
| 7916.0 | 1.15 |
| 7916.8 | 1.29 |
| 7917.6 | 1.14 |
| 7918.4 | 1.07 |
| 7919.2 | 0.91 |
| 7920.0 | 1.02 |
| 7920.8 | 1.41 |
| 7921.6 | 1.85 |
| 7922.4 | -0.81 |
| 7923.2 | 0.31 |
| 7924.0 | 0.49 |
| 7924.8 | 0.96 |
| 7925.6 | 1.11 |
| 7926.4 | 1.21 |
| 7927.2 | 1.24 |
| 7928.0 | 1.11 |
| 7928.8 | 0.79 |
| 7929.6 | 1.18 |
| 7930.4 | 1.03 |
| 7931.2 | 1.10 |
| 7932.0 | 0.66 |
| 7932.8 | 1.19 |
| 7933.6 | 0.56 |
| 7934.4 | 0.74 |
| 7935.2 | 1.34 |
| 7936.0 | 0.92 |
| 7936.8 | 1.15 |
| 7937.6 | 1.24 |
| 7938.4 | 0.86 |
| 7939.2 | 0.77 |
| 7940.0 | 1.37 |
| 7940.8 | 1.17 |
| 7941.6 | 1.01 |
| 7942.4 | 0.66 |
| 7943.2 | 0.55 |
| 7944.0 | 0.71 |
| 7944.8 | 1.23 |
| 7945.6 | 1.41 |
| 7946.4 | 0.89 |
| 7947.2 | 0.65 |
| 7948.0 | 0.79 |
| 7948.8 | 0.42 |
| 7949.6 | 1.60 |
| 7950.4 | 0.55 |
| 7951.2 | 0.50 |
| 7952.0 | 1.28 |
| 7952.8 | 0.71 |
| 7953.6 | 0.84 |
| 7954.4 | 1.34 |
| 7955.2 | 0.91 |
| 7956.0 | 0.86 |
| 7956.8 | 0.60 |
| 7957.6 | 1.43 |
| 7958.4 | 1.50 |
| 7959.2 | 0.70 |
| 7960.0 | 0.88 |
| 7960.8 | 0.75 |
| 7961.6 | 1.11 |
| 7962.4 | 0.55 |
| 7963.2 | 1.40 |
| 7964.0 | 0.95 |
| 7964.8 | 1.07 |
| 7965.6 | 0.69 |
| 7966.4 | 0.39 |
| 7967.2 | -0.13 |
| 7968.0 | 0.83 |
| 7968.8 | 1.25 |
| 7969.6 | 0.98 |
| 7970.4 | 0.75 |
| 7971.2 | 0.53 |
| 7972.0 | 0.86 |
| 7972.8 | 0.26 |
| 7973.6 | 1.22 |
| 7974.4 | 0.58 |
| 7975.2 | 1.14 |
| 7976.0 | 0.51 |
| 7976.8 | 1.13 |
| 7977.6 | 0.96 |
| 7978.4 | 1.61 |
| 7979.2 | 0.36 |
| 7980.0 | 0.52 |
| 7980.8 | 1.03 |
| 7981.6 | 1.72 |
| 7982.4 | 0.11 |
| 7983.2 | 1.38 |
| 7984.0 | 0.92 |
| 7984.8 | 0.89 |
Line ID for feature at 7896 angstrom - [S II] 6716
